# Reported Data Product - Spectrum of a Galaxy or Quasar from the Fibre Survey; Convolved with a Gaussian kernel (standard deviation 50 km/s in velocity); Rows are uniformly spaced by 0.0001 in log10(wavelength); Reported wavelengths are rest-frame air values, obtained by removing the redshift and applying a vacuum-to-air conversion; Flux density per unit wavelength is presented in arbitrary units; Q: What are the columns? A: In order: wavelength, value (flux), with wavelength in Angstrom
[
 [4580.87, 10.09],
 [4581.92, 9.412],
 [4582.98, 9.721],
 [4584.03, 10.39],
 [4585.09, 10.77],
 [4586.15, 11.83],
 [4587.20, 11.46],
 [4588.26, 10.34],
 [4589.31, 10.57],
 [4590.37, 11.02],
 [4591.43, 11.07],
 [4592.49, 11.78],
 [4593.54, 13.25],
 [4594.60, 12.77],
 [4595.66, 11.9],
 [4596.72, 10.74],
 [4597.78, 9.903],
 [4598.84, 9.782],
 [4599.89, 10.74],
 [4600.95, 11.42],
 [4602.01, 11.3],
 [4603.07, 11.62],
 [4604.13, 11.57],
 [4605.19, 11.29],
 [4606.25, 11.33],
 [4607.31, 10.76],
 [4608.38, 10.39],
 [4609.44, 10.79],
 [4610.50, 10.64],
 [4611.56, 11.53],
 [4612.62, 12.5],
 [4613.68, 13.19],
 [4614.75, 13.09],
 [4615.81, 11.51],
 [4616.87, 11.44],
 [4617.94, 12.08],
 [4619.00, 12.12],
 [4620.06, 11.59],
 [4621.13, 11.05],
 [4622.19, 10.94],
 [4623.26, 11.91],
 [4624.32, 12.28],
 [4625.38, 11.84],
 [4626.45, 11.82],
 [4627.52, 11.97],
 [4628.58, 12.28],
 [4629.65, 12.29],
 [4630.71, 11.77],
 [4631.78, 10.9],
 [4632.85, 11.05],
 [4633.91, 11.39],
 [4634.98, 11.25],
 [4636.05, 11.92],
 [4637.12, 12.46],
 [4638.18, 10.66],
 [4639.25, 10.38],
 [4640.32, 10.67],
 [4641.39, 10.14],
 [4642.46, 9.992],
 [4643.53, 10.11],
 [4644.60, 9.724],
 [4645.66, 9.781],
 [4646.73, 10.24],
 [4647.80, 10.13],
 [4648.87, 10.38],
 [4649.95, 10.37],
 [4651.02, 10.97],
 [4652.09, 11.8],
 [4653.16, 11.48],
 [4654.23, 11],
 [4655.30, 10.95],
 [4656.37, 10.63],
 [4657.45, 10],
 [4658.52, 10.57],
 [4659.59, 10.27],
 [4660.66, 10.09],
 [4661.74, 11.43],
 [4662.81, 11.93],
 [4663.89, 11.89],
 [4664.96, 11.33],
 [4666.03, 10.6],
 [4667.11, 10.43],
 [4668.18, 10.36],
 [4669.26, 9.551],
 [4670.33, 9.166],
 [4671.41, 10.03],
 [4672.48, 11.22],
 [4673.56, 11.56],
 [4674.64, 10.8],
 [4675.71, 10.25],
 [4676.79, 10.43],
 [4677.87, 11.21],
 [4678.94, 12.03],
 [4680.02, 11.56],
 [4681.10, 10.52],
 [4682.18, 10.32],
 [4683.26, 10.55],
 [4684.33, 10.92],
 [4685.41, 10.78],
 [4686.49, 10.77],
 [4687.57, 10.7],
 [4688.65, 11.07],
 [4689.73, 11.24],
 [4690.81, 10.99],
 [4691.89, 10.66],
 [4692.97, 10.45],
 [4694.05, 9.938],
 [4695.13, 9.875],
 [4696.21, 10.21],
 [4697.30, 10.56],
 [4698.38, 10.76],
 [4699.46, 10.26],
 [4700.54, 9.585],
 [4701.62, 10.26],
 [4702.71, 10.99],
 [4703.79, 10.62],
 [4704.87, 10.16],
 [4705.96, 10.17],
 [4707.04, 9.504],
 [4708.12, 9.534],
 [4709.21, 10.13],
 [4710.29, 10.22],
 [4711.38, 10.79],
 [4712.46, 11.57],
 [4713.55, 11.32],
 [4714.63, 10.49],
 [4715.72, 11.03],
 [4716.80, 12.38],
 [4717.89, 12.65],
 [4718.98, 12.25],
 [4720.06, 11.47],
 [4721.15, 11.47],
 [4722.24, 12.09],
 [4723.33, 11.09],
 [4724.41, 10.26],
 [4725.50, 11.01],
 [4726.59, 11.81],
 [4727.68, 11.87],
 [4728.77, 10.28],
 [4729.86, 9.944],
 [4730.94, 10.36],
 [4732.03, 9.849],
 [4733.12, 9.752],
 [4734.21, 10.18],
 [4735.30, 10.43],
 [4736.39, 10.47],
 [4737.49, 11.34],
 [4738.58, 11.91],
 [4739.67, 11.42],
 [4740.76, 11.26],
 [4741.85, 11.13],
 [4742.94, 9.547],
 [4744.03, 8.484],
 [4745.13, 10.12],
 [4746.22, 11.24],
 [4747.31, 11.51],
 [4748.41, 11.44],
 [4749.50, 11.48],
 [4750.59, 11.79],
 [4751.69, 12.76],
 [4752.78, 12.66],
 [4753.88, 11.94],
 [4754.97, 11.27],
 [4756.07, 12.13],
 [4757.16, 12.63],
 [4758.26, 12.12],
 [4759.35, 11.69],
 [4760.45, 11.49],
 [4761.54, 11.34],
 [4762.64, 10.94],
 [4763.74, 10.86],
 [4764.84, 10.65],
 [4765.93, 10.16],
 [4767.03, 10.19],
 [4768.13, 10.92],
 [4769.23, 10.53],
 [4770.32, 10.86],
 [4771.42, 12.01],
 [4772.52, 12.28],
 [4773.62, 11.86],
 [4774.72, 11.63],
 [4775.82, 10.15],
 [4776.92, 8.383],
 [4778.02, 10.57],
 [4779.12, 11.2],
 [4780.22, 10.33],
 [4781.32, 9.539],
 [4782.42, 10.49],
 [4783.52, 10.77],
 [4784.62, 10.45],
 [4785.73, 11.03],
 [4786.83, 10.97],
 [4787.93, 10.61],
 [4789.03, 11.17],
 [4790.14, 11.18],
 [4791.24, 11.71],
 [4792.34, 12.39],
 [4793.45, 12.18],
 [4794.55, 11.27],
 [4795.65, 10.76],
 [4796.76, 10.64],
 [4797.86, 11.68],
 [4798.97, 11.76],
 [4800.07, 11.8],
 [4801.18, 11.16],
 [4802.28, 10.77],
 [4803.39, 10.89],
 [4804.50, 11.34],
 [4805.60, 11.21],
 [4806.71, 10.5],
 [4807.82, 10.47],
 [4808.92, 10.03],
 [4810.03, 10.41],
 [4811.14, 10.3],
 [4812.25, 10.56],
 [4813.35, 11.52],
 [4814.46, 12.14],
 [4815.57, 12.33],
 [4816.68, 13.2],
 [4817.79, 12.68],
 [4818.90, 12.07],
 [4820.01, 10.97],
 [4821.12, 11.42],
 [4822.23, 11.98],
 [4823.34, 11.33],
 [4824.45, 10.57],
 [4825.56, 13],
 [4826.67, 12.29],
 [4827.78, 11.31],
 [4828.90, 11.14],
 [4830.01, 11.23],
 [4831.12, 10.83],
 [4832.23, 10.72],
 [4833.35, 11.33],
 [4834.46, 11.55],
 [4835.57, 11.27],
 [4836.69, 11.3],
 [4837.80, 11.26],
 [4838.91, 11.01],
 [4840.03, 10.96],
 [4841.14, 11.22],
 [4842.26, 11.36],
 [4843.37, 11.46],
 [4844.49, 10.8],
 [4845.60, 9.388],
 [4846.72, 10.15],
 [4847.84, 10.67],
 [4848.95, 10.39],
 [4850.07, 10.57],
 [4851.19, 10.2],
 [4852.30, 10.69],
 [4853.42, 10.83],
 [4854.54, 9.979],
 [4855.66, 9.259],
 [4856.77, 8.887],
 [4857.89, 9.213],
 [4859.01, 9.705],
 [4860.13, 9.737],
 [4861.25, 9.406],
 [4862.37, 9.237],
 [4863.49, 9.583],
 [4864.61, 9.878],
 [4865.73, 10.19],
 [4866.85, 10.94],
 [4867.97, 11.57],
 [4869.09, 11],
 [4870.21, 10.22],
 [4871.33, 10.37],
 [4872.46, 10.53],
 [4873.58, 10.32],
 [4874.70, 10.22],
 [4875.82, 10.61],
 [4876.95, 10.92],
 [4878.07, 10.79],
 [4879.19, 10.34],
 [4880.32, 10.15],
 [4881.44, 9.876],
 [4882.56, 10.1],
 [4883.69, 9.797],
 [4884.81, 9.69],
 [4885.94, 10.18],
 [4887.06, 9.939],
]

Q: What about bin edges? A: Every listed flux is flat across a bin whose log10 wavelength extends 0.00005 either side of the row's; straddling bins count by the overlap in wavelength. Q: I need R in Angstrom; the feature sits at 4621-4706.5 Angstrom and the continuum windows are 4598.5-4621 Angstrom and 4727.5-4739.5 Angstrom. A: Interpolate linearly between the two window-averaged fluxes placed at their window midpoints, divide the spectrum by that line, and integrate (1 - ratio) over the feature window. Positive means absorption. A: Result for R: 2.0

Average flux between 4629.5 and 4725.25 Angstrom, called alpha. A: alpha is 10.8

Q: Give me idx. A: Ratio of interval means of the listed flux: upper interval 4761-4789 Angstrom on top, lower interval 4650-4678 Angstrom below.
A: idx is 1.00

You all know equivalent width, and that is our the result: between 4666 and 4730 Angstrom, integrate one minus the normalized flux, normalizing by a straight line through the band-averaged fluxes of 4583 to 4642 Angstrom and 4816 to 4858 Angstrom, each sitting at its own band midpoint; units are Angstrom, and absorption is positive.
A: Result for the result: 2.9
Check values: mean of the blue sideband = 11.4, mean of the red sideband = 11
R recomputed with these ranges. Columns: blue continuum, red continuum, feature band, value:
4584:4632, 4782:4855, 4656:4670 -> 0.88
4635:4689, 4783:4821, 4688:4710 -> 1.05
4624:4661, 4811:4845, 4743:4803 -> 0.97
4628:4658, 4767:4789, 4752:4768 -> -0.98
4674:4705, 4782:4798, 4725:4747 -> 0.50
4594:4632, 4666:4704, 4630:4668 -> 0.82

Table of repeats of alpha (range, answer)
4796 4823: 11.3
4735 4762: 11.4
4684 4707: 10.5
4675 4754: 10.8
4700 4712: 10.2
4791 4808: 11.3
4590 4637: 11.5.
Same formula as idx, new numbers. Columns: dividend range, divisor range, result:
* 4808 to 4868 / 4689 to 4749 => 1.01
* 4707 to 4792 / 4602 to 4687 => 1.00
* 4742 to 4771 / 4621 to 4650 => 1.01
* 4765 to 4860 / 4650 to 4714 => 1.03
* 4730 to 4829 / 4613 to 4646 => 0.98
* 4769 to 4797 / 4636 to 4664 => 1.03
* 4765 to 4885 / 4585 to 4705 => 0.98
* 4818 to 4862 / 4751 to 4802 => 0.97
